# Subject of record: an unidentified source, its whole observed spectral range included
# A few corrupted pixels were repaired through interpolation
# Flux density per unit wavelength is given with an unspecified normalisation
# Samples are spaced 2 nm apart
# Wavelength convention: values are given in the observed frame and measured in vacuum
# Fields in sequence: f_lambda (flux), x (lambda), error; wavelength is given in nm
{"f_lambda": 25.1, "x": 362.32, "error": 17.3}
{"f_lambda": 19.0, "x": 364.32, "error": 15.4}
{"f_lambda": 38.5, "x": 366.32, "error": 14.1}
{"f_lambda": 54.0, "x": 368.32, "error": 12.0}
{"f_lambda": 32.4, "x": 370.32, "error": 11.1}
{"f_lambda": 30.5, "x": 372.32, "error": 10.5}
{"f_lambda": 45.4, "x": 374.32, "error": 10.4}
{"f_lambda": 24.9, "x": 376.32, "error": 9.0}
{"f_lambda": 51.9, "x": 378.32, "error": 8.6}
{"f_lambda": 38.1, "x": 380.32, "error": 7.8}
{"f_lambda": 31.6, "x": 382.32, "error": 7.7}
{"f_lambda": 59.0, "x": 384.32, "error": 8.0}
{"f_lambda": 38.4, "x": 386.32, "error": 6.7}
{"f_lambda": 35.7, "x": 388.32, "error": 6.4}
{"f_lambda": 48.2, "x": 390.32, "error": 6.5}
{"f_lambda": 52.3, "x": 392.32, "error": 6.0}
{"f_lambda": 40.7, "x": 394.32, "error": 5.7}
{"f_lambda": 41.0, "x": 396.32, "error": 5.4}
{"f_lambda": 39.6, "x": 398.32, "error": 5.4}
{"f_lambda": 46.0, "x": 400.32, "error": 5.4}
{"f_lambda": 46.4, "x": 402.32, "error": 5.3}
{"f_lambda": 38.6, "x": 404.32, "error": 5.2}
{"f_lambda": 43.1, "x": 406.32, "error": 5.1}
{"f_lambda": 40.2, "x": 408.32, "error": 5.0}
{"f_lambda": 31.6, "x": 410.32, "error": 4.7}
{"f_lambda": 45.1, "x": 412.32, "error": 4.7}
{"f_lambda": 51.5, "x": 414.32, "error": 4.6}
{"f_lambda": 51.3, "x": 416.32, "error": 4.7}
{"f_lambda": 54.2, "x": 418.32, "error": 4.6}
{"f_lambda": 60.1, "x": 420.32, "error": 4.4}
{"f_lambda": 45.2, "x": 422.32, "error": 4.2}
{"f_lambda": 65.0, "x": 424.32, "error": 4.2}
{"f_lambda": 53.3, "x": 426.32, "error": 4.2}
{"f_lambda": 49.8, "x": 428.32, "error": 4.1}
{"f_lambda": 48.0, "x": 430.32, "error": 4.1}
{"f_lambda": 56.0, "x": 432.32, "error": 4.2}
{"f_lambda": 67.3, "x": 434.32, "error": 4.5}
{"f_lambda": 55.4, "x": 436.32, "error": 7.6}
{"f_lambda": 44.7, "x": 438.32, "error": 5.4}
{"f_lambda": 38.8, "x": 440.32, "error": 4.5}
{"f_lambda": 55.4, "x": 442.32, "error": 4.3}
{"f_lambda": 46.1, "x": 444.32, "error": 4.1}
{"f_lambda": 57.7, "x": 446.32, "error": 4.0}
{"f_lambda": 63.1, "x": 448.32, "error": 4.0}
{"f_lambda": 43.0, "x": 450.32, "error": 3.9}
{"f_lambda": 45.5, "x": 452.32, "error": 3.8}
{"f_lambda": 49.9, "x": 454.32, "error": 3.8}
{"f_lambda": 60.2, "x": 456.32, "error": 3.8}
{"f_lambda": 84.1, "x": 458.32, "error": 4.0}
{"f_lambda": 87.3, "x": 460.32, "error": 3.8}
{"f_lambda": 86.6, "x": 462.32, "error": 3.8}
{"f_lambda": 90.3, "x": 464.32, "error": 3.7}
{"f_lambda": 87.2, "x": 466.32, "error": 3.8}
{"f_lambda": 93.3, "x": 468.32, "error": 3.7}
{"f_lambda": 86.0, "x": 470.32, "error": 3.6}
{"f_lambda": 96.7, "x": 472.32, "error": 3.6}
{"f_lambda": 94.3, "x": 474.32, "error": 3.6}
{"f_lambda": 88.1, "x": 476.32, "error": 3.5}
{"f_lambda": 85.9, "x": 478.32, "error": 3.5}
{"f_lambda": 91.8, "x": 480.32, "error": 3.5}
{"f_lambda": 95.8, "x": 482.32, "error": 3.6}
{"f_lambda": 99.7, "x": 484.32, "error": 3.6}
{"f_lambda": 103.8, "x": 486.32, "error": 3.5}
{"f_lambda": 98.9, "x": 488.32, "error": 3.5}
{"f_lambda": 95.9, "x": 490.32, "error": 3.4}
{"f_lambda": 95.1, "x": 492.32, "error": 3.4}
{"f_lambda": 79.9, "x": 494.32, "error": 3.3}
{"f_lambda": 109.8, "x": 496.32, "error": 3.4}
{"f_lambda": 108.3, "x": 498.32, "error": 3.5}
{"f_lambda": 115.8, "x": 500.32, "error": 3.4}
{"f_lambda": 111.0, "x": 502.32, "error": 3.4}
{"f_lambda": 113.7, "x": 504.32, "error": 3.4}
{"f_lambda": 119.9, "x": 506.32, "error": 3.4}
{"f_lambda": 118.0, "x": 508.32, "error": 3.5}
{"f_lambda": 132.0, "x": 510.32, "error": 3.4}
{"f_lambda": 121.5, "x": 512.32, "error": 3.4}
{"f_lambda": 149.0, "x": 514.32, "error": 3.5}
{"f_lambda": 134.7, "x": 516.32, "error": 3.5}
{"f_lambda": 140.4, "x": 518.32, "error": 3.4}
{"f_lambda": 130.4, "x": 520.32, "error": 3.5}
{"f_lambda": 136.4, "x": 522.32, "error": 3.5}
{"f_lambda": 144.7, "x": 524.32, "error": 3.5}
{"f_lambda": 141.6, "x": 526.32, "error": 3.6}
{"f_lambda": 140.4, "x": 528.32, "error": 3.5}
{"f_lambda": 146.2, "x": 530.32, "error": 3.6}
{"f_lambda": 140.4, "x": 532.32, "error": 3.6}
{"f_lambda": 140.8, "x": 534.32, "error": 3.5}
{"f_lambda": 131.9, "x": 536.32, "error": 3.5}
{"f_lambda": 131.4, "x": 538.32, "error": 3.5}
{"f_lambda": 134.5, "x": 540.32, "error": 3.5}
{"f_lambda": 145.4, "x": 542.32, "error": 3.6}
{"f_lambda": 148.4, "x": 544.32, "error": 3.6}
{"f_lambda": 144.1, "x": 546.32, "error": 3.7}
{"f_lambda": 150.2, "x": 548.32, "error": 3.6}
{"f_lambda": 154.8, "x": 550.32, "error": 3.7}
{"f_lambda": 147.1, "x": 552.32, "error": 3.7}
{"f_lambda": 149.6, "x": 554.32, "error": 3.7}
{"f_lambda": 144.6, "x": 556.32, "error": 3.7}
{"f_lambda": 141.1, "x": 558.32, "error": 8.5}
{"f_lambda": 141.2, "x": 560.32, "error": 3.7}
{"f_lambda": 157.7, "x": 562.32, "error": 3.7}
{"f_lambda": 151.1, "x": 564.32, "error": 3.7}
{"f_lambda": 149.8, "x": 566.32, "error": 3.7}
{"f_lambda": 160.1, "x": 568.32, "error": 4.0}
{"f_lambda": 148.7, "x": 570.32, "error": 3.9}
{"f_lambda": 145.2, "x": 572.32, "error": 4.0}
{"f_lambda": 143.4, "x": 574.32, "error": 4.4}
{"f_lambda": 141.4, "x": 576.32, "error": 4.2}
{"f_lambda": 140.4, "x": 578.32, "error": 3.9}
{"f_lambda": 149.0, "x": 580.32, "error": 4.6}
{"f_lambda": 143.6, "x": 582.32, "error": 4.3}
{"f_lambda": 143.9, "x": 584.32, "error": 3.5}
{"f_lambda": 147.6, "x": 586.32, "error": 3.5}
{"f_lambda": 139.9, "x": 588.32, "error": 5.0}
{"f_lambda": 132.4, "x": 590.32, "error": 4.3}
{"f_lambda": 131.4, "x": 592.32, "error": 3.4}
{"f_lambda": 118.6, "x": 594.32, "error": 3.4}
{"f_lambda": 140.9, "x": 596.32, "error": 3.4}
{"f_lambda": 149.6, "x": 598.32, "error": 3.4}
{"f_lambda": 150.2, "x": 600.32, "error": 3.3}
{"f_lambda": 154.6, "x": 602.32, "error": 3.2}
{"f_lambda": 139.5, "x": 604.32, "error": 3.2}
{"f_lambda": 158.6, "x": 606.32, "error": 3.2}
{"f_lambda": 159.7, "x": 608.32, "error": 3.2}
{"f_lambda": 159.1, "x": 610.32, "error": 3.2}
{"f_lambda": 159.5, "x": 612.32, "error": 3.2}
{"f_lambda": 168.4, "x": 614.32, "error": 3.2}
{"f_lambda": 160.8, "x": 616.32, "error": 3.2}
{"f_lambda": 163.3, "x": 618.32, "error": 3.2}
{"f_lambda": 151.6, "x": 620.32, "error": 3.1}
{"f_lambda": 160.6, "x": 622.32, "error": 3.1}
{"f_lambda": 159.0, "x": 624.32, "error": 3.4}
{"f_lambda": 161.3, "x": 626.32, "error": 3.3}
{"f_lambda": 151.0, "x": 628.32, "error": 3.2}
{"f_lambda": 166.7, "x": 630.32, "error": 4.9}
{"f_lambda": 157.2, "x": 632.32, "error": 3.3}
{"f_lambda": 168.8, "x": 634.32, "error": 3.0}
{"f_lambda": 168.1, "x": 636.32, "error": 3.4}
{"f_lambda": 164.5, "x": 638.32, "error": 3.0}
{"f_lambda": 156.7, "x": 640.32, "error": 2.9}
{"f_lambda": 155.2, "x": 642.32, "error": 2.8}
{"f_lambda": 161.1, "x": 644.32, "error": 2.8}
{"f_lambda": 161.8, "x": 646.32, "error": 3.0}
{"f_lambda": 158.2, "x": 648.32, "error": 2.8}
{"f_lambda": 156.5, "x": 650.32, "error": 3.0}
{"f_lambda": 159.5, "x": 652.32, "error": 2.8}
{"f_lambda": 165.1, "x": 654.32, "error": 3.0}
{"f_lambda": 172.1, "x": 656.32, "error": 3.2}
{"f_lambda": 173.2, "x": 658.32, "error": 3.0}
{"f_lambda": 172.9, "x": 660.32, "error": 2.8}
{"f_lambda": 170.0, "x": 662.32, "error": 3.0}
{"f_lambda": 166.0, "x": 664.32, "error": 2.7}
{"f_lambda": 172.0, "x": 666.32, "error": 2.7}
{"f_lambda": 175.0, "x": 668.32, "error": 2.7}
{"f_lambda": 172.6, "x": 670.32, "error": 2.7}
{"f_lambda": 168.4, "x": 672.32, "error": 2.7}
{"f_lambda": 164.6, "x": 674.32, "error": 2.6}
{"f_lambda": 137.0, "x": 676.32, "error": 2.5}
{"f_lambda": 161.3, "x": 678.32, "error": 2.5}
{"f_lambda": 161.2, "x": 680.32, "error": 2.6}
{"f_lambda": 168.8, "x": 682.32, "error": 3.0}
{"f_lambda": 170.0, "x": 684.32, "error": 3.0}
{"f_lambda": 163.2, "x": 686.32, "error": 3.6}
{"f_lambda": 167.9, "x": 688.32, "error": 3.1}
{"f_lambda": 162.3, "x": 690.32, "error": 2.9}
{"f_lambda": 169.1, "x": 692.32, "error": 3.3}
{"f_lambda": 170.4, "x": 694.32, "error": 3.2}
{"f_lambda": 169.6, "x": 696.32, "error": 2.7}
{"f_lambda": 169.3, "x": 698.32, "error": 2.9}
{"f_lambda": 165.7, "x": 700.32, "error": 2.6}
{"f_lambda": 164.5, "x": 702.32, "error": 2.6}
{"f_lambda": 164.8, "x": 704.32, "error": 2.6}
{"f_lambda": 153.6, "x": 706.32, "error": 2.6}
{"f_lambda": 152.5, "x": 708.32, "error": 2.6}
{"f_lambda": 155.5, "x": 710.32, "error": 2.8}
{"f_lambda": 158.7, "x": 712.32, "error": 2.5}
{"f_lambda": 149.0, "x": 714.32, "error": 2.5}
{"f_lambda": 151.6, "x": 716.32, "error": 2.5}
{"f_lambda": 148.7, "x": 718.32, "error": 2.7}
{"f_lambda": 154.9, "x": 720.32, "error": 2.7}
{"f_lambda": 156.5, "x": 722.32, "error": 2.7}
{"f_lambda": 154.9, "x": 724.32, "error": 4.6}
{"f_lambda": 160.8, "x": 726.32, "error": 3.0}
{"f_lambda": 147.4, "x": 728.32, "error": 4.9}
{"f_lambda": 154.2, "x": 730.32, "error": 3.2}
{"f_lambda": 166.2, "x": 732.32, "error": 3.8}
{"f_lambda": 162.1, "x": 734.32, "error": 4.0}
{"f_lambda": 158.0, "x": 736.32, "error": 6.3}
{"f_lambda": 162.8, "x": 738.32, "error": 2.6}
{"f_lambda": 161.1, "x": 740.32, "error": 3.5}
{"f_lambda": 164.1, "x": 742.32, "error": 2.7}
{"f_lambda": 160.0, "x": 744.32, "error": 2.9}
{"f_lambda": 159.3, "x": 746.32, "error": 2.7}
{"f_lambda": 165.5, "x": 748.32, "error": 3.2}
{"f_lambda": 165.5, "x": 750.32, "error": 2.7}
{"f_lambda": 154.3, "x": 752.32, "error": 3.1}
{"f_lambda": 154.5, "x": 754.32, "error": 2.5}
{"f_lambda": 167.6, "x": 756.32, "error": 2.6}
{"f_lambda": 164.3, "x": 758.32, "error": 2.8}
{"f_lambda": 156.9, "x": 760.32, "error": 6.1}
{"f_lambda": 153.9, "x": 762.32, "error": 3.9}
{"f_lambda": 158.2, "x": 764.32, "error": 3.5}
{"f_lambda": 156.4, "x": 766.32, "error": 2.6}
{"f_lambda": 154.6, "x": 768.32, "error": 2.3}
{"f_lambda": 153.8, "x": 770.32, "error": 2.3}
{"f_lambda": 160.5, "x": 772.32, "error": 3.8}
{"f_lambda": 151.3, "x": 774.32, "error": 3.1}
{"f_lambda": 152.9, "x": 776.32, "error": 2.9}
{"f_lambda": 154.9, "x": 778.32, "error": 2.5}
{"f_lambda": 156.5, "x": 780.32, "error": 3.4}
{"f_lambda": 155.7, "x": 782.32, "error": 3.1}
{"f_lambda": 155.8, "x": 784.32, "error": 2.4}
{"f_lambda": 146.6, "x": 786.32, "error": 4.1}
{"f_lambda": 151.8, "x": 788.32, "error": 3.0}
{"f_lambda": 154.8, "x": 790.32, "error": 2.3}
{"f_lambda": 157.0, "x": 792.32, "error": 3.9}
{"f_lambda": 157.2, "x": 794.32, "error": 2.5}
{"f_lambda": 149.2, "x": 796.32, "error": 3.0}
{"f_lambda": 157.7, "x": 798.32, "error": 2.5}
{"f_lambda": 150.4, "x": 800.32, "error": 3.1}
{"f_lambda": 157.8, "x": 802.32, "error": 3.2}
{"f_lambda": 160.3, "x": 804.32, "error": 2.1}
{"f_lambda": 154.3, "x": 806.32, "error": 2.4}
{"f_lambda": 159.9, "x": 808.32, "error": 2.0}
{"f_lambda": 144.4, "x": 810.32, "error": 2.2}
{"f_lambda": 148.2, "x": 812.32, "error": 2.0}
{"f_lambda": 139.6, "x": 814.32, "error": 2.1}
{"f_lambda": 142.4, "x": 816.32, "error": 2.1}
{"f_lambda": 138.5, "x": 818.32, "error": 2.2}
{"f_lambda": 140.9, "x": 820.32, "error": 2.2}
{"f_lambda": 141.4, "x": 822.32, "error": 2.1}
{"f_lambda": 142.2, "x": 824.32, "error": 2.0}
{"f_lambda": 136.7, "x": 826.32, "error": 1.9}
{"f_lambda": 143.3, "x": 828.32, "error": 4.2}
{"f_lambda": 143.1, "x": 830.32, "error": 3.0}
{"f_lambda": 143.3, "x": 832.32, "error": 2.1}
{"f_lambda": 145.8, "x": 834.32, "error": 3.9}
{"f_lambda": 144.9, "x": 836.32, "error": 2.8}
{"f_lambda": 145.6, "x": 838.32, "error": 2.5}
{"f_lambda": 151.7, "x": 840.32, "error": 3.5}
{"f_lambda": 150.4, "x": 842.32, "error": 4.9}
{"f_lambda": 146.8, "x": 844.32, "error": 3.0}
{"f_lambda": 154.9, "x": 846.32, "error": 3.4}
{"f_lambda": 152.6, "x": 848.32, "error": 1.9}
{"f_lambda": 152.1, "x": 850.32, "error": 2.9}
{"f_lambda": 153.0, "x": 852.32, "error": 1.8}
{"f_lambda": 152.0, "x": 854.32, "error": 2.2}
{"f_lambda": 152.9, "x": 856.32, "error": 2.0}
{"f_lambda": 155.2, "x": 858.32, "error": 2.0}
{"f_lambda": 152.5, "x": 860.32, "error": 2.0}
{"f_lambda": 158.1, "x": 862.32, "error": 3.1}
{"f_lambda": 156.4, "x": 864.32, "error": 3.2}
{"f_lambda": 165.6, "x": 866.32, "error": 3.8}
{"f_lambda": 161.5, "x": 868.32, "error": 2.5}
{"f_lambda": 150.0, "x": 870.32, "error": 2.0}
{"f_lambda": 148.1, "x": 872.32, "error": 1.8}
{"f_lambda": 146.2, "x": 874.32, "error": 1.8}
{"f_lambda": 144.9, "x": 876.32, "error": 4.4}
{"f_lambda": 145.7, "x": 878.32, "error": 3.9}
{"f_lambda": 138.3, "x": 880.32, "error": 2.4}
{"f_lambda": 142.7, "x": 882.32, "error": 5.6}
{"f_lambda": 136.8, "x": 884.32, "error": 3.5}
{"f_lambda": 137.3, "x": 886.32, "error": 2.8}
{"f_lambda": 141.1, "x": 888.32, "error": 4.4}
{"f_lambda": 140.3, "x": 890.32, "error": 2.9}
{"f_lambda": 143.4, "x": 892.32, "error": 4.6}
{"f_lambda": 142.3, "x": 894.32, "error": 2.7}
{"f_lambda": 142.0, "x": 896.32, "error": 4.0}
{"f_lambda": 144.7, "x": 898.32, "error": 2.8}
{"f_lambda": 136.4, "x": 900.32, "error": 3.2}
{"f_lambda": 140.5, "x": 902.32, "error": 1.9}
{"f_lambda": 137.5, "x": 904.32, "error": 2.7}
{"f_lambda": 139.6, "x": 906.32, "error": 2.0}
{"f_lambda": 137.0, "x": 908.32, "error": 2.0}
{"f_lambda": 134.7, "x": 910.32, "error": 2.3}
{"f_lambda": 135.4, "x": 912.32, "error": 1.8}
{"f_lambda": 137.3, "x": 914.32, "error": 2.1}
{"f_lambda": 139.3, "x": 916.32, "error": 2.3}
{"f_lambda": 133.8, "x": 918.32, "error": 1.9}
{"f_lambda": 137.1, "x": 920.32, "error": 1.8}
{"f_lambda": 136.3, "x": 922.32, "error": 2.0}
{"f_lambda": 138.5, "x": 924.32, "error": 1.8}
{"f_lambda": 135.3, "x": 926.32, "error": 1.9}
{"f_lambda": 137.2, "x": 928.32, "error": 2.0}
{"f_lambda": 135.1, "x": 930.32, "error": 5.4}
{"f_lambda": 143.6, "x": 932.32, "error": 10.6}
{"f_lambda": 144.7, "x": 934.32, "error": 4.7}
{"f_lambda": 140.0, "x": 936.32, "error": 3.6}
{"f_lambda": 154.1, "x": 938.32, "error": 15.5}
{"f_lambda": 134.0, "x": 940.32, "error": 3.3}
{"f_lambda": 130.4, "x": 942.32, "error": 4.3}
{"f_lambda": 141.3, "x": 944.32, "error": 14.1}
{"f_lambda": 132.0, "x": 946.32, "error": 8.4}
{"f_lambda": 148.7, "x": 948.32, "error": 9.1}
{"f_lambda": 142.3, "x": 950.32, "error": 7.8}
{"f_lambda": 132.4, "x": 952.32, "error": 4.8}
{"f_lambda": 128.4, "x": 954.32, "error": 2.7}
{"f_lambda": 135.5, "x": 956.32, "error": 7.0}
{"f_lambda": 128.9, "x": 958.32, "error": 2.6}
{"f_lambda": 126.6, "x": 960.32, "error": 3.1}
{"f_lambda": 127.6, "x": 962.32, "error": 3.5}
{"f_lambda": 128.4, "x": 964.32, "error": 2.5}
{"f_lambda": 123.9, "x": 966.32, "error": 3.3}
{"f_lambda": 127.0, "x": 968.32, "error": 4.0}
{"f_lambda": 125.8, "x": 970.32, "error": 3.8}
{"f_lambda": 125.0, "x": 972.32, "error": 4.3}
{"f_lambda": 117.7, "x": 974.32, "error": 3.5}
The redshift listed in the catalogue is 0.147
